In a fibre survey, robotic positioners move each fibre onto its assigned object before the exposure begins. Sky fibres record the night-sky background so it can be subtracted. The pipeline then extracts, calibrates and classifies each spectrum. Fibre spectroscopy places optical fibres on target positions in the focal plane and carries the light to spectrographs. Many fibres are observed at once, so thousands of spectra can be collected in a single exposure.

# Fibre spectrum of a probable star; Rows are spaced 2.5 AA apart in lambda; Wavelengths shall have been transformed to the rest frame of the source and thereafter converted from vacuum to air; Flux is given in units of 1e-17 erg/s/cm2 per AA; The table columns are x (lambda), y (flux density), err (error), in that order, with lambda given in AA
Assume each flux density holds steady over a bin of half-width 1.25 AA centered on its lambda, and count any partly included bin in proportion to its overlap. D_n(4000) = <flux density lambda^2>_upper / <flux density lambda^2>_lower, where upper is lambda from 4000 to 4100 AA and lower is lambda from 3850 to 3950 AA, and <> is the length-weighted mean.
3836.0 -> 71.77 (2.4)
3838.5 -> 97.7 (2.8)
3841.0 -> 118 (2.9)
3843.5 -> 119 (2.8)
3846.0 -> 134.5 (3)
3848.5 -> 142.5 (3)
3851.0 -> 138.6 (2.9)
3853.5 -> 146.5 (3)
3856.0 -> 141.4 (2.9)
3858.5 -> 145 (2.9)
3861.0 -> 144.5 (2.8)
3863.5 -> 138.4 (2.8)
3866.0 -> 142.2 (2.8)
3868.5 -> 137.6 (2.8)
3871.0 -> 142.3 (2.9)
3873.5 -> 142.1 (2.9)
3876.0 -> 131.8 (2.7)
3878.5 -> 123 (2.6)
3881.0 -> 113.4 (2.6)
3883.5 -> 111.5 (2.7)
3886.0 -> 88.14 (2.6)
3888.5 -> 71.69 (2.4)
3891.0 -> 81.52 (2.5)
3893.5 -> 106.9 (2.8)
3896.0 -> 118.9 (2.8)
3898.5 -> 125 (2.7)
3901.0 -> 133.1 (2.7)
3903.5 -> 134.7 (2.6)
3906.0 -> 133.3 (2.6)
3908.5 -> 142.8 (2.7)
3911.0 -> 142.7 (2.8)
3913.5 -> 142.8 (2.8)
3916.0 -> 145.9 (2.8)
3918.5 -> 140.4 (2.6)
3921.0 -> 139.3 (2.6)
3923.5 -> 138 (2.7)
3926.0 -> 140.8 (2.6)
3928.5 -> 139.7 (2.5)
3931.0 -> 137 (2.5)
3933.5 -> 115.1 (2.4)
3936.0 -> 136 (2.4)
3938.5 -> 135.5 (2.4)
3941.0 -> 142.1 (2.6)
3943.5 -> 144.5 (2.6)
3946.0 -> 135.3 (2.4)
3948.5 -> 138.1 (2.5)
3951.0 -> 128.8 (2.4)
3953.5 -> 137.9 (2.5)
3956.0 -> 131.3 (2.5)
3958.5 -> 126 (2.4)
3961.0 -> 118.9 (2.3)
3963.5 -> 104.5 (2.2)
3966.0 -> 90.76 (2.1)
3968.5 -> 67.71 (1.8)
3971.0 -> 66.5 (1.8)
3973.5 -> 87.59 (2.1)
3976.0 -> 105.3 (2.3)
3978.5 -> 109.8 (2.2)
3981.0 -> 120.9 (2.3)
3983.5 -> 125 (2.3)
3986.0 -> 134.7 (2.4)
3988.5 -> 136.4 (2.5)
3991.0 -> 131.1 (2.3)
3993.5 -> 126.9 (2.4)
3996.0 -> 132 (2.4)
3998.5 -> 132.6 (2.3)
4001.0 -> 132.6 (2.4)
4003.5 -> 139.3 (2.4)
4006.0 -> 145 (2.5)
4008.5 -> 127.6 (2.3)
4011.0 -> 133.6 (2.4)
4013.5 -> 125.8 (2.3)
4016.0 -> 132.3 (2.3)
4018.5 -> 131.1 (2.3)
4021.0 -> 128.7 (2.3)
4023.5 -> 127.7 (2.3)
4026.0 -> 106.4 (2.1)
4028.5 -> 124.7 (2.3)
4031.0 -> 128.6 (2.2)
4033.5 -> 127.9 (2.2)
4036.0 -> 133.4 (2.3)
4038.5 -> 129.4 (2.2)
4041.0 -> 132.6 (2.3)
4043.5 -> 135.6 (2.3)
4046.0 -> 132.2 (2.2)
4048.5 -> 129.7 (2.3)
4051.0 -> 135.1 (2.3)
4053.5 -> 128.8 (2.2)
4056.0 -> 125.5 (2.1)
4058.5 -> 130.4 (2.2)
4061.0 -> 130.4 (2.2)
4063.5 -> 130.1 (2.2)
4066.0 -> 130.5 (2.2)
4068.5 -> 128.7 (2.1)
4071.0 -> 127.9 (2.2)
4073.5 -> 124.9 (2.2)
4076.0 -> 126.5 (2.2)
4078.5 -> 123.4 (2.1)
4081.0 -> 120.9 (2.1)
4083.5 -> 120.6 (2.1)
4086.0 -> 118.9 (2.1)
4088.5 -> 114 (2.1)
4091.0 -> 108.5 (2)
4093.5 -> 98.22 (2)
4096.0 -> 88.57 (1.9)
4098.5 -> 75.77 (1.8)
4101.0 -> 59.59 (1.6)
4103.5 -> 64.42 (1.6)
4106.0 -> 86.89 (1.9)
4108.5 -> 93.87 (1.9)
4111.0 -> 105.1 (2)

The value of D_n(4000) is 1.02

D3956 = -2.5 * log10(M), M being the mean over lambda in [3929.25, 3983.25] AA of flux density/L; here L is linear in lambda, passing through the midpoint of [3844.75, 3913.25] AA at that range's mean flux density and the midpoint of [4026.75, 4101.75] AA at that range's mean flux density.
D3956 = 0.06 mag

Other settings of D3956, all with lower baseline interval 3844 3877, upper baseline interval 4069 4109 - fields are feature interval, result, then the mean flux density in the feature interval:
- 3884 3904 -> 0.25 mag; 107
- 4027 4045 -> -0.16 mag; 130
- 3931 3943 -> -0.05 mag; 133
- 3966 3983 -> 0.28 mag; 94.2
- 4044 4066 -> -0.19 mag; 130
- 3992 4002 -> -0.11 mag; 131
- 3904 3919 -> -0.07 mag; 141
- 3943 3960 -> -0.07 mag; 134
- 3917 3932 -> -0.08 mag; 139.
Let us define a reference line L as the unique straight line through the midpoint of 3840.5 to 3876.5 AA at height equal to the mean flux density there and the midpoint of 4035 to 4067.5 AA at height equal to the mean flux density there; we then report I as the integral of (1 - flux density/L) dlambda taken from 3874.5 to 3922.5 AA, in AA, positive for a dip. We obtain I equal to 4.9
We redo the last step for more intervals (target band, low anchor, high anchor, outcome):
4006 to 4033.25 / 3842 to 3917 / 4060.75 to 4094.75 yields -0.9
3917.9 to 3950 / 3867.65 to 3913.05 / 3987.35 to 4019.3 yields -2.8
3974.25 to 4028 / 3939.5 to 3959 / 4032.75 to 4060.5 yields 2.4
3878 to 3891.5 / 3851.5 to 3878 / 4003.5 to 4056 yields 4.0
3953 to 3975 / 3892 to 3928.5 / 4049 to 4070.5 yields 5.1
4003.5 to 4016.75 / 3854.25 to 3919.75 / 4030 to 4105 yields -1.3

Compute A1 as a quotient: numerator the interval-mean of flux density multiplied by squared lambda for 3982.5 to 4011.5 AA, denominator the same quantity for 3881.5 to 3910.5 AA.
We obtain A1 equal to 1.2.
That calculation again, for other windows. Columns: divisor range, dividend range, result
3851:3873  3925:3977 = 0.89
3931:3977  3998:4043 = 1.14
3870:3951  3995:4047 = 1.07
